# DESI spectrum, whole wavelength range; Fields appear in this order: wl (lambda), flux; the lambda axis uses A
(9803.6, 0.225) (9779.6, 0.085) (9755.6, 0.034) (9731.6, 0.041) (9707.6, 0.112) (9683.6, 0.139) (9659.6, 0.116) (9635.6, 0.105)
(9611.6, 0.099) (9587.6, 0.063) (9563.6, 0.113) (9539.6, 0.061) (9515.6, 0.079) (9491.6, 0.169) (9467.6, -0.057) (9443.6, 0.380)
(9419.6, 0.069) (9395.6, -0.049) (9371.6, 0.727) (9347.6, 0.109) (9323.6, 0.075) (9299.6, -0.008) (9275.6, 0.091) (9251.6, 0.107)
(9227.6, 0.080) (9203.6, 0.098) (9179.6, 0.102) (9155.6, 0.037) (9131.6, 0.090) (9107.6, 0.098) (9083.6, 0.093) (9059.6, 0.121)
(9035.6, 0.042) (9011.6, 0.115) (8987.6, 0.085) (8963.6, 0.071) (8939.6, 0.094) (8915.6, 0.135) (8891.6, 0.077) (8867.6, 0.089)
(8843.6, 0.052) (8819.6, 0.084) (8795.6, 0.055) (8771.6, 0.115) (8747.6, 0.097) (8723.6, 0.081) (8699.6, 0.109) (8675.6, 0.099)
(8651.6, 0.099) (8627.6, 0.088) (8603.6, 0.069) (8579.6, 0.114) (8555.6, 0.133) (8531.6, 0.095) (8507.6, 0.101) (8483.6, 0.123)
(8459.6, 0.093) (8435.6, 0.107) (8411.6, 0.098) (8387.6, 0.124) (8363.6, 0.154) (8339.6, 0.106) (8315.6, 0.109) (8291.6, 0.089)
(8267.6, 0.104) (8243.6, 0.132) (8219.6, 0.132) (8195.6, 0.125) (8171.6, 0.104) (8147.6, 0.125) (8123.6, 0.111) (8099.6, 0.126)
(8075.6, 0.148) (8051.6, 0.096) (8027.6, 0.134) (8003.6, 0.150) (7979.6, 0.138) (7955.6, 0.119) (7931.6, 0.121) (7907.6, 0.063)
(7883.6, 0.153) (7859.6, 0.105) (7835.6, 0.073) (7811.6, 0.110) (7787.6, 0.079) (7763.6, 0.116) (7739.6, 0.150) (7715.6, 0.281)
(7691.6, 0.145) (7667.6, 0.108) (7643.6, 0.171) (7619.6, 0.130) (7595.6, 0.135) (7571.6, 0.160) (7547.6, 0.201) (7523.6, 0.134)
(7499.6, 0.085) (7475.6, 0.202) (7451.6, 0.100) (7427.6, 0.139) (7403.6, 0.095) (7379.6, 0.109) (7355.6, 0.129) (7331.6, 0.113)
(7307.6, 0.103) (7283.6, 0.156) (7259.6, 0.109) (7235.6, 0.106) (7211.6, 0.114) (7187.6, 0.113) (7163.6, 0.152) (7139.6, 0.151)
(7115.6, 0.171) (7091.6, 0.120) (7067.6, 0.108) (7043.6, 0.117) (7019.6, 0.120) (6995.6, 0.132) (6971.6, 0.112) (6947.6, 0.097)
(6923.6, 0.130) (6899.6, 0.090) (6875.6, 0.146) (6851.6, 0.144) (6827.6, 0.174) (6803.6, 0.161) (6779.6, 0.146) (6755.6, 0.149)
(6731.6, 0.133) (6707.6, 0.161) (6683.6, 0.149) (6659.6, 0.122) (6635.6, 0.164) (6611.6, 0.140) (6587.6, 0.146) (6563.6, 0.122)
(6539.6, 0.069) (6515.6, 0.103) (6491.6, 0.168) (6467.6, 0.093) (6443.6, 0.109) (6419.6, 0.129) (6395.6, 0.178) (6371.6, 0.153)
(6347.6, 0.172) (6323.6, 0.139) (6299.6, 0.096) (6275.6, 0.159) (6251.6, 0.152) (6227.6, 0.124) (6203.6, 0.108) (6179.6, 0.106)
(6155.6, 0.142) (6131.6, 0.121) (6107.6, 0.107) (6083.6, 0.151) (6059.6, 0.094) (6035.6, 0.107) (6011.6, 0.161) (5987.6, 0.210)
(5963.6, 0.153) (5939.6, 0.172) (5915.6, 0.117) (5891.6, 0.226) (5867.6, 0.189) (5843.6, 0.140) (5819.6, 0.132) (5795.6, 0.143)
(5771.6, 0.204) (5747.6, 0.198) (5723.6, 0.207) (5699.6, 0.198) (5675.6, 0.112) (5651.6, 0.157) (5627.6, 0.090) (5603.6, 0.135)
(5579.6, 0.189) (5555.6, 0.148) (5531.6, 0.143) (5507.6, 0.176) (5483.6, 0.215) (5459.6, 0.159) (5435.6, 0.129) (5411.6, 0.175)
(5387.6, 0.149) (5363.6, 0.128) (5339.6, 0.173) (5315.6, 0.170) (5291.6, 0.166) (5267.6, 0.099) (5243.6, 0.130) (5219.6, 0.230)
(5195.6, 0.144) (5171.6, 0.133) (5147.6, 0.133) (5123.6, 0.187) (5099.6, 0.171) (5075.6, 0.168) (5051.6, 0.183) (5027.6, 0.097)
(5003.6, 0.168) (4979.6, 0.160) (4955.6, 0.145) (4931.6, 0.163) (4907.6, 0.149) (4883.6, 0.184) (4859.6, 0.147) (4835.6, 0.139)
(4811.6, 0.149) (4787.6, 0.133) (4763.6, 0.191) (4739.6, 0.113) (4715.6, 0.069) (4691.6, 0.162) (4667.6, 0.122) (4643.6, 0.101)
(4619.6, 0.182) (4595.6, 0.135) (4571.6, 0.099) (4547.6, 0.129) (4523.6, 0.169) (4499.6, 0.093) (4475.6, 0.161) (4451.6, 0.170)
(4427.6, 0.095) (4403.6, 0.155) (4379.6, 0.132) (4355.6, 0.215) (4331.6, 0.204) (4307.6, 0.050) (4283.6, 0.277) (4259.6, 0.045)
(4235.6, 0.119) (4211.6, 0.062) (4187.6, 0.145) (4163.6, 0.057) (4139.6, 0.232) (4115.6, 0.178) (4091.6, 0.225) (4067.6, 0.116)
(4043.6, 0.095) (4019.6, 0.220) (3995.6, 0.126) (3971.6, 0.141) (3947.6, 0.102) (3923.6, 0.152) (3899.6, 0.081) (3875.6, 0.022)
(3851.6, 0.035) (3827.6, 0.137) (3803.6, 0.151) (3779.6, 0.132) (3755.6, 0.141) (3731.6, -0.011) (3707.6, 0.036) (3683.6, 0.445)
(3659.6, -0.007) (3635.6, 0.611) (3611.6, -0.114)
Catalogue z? 0.149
